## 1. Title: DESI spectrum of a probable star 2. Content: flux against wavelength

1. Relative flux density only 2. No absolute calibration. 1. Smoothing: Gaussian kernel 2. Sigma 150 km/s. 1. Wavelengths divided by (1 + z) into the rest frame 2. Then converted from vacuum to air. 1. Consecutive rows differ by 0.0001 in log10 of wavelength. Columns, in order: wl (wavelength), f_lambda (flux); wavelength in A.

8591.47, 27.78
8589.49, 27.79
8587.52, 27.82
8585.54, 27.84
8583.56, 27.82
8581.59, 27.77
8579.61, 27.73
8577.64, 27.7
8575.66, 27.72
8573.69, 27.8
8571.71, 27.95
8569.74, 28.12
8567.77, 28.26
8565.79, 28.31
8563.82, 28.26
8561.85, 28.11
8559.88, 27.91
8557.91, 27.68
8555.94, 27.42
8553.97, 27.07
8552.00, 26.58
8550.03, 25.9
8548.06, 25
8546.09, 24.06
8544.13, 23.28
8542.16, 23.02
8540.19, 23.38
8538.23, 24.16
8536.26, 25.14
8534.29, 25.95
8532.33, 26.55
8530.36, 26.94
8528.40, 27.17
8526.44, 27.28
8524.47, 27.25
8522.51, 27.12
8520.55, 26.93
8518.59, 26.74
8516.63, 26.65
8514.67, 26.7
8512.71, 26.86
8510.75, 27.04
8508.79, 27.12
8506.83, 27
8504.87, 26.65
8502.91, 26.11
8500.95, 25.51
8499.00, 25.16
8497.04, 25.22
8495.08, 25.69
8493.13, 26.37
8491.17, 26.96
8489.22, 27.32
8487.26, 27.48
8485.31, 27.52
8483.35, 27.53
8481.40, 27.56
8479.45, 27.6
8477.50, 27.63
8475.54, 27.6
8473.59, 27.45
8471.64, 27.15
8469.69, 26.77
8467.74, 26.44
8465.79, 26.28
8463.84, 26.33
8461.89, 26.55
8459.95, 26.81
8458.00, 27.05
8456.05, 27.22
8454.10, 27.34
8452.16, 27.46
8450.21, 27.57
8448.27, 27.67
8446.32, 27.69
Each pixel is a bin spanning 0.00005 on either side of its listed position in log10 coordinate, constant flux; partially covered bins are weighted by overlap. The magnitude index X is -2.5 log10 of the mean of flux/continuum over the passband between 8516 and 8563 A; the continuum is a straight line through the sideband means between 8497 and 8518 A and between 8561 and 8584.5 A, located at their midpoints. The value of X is 0.04 mag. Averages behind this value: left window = 26.4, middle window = 26.1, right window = 28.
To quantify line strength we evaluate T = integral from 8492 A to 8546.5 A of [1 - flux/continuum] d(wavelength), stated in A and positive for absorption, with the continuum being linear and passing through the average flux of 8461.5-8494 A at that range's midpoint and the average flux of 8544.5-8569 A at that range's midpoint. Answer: 2.1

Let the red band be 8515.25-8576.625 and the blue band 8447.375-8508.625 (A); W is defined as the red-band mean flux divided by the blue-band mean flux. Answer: 1.0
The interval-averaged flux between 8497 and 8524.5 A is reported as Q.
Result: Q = 26.6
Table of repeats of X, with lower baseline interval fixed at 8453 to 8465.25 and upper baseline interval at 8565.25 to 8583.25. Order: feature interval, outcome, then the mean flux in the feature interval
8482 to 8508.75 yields 0.03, 26.5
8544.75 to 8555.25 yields 0.08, 25.7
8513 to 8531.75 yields 0.02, 27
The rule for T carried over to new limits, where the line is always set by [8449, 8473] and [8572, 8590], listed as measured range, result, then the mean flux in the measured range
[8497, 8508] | 0.49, 26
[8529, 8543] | 1.21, 25.1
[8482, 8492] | -0.09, 27.4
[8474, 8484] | -0.19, 27.6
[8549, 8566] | 0.12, 27.4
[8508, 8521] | 0.22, 26.9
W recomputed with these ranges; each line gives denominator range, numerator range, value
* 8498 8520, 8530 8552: 0.94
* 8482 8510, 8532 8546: 0.92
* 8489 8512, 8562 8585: 1.06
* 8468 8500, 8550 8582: 1.03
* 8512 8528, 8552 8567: 1.03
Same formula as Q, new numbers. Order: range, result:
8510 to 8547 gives 25.9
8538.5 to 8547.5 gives 23.6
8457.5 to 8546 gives 26.4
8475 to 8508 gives 26.7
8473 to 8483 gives 27.6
